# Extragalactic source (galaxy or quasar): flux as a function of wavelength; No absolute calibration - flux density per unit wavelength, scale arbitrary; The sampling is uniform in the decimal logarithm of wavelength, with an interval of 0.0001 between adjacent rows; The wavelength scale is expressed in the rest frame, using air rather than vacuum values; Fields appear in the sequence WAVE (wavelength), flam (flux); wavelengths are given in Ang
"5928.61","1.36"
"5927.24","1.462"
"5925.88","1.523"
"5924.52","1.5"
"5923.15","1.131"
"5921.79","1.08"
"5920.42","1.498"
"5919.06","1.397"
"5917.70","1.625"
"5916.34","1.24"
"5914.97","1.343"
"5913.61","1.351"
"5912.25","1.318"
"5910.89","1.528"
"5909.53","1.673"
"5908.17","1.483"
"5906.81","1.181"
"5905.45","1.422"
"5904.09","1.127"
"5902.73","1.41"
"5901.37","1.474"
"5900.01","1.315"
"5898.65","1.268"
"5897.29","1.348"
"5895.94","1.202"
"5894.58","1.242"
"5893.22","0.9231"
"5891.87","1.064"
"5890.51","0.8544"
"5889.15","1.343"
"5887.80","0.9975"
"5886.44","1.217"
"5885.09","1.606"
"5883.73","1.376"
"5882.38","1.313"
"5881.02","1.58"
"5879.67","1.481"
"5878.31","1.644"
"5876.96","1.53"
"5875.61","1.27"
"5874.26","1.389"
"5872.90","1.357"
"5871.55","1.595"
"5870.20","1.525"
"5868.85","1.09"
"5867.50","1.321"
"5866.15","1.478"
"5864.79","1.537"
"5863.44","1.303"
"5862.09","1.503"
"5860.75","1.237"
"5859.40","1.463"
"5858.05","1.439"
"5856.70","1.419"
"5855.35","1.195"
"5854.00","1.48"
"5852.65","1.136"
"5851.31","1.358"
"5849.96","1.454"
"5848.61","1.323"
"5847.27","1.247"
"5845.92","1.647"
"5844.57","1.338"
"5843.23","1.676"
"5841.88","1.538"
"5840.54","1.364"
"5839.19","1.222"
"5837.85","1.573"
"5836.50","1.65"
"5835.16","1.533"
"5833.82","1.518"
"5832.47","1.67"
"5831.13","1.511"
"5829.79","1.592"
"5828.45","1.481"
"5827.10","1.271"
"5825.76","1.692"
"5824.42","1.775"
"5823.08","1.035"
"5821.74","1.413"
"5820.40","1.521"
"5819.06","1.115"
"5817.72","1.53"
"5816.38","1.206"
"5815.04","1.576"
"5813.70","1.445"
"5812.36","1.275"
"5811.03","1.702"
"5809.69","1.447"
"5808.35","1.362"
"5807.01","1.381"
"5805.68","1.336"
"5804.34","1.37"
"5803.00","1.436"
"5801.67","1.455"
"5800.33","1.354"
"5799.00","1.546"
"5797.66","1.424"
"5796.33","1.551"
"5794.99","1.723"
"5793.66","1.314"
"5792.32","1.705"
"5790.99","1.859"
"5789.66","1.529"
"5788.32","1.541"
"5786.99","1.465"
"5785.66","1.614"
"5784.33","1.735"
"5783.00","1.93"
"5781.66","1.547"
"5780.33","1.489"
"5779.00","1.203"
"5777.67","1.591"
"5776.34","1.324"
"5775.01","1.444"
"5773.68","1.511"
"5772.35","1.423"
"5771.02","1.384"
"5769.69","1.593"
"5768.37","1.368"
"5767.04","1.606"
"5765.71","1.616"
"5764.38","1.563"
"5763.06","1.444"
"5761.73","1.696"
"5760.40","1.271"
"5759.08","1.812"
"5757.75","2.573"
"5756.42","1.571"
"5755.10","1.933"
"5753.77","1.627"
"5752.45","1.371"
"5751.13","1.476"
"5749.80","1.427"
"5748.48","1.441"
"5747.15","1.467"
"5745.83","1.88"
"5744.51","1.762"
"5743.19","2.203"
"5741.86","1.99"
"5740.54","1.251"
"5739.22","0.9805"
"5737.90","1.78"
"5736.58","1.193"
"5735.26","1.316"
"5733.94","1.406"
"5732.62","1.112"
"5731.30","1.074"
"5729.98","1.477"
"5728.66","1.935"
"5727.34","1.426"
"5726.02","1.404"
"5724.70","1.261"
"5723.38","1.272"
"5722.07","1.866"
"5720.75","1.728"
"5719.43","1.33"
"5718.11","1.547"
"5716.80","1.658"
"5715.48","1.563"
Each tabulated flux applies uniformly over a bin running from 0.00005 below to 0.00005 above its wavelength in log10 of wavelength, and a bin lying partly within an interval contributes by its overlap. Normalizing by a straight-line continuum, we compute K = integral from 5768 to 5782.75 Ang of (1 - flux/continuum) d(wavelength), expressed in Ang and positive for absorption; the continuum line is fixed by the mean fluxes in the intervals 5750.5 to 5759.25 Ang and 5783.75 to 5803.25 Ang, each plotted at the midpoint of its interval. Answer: 1.7 Ang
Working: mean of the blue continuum 1.76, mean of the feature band 1.46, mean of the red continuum 1.55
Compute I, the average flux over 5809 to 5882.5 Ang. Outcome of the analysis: 1.44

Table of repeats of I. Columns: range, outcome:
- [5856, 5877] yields 1.4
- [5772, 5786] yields 1.53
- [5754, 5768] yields 1.7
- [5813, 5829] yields 1.42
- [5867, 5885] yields 1.43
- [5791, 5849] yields 1.47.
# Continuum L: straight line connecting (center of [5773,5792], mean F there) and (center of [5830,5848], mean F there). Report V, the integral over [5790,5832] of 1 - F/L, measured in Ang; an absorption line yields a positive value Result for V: 1.75 Ang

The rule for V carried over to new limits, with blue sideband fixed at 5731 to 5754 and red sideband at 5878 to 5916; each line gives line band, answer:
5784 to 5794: -1.1 Ang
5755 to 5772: -1.9 Ang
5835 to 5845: -0.8 Ang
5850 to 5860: 0.0 Ang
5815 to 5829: -0.1 Ang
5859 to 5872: -0.4 Ang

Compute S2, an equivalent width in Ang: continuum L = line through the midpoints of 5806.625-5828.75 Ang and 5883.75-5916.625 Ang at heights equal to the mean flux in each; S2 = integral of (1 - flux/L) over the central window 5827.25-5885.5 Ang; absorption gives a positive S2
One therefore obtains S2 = -3.3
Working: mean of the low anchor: 1.42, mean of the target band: 1.44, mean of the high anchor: 1.29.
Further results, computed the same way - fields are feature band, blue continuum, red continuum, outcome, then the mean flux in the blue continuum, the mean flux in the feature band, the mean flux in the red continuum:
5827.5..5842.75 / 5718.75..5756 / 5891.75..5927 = -1.04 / 1.51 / 1.51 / 1.34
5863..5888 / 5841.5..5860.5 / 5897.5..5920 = -0.26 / 1.4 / 1.41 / 1.39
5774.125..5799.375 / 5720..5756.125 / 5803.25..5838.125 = -1.19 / 1.52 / 1.55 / 1.46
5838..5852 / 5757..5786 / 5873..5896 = -0.25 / 1.58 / 1.42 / 1.3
